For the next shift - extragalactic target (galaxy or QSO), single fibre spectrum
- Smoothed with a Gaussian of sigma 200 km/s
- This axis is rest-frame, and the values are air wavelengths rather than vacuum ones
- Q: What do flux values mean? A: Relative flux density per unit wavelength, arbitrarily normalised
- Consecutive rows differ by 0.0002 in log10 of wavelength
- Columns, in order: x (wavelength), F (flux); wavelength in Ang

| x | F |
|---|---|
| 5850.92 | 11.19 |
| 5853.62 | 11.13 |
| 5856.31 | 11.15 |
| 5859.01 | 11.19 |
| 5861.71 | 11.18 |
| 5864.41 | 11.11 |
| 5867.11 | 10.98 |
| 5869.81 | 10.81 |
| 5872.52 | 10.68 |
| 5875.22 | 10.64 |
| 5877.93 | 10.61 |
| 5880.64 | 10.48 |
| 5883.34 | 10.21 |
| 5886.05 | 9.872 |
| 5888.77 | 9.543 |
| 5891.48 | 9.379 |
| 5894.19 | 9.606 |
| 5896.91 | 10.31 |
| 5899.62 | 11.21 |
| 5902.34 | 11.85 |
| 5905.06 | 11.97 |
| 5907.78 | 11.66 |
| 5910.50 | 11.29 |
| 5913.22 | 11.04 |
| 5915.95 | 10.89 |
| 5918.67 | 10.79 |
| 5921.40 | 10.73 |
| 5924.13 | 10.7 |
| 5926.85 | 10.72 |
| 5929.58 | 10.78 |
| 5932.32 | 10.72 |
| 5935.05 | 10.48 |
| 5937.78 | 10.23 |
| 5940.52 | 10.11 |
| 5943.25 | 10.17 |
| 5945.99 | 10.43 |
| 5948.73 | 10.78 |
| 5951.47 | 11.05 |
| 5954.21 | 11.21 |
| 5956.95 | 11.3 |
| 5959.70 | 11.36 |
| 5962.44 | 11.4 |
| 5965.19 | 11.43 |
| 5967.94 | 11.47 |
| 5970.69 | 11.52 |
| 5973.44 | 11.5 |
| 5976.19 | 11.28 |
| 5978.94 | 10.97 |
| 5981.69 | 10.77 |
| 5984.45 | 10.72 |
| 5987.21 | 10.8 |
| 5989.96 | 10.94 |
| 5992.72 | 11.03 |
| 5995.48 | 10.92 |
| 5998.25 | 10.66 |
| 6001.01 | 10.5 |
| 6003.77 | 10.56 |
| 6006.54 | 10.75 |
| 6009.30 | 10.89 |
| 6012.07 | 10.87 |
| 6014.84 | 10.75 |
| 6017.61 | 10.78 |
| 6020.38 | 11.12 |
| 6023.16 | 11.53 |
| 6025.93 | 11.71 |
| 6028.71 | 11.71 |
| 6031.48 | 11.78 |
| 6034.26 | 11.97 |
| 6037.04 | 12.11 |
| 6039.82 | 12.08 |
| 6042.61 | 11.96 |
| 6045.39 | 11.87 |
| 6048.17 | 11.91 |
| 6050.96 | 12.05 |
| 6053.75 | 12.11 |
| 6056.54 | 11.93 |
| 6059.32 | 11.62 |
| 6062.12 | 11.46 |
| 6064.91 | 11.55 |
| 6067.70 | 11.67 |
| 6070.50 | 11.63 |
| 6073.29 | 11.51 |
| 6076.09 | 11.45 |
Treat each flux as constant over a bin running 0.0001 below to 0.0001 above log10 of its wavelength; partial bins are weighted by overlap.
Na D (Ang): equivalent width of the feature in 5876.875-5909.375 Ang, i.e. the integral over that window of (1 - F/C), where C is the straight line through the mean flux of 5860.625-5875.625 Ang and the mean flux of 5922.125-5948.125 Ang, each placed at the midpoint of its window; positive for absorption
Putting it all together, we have 0.6 Ang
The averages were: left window 10.9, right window 10.5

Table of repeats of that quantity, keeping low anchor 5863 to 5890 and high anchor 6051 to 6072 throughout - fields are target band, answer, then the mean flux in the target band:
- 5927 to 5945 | 0.8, 10.4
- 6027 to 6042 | -0.5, 11.9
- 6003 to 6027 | 0.9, 11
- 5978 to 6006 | 1.2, 10.8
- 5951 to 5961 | -0.2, 11.2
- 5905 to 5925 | -0.6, 11.1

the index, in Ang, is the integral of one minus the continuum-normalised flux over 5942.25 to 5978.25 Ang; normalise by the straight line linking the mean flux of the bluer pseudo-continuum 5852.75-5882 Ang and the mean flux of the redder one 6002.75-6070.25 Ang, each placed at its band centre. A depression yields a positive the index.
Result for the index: 0.32 Ang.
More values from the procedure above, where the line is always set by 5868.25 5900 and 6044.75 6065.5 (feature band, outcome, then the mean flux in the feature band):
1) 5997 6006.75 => 0.6 Ang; 10.6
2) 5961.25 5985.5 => -0.4 Ang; 11.2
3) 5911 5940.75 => -0.2 Ang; 10.7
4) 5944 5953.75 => 0.1 Ang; 10.8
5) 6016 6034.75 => 0.1 Ang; 11.5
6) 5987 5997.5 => 0.3 Ang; 10.9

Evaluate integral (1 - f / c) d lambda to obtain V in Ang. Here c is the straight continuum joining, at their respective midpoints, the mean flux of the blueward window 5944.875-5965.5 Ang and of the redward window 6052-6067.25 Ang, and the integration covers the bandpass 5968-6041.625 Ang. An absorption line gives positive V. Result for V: 1.54 Ang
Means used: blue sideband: 11.1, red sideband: 11.7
